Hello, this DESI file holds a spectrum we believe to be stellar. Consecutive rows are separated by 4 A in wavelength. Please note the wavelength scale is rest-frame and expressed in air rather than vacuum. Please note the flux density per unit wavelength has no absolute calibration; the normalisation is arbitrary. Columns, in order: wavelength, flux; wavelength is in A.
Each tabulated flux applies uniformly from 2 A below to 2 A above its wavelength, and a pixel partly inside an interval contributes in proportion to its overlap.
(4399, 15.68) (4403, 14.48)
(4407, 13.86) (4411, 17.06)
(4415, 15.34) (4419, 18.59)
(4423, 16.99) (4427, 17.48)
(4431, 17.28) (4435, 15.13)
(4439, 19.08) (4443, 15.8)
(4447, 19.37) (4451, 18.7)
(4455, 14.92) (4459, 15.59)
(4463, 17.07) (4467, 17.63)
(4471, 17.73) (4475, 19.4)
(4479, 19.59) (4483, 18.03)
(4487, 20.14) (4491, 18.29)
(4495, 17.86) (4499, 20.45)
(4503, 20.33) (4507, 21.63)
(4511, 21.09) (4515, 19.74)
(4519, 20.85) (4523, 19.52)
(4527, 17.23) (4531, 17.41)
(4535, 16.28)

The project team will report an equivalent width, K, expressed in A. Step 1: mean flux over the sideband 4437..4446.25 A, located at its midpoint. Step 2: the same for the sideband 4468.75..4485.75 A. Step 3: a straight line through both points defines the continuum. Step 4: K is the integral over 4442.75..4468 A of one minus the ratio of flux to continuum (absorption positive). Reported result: 1.4 A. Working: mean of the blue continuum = 17.7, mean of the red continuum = 18.7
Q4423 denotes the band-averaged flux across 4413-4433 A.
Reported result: 17.1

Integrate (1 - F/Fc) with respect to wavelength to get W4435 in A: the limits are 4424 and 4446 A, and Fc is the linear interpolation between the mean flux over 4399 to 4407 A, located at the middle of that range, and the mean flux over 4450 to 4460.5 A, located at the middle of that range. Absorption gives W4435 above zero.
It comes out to -2.1 A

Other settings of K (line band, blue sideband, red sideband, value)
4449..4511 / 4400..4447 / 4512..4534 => -2.2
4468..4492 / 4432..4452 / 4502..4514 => 0.8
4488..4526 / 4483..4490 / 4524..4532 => -3.1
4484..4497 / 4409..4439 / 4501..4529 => 0.3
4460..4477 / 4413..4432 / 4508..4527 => 0.7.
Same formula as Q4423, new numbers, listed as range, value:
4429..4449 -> 17.3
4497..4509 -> 20.8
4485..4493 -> 19.2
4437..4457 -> 17.6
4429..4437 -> 16.2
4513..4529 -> 19.3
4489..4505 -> 19.2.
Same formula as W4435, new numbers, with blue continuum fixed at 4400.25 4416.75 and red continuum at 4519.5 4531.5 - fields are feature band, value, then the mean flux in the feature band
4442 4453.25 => -1.23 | 18.1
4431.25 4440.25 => -0.57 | 17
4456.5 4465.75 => 0.18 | 16.4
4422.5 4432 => -0.94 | 17.3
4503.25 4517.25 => -2.10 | 20.8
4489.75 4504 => -1.22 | 19.2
